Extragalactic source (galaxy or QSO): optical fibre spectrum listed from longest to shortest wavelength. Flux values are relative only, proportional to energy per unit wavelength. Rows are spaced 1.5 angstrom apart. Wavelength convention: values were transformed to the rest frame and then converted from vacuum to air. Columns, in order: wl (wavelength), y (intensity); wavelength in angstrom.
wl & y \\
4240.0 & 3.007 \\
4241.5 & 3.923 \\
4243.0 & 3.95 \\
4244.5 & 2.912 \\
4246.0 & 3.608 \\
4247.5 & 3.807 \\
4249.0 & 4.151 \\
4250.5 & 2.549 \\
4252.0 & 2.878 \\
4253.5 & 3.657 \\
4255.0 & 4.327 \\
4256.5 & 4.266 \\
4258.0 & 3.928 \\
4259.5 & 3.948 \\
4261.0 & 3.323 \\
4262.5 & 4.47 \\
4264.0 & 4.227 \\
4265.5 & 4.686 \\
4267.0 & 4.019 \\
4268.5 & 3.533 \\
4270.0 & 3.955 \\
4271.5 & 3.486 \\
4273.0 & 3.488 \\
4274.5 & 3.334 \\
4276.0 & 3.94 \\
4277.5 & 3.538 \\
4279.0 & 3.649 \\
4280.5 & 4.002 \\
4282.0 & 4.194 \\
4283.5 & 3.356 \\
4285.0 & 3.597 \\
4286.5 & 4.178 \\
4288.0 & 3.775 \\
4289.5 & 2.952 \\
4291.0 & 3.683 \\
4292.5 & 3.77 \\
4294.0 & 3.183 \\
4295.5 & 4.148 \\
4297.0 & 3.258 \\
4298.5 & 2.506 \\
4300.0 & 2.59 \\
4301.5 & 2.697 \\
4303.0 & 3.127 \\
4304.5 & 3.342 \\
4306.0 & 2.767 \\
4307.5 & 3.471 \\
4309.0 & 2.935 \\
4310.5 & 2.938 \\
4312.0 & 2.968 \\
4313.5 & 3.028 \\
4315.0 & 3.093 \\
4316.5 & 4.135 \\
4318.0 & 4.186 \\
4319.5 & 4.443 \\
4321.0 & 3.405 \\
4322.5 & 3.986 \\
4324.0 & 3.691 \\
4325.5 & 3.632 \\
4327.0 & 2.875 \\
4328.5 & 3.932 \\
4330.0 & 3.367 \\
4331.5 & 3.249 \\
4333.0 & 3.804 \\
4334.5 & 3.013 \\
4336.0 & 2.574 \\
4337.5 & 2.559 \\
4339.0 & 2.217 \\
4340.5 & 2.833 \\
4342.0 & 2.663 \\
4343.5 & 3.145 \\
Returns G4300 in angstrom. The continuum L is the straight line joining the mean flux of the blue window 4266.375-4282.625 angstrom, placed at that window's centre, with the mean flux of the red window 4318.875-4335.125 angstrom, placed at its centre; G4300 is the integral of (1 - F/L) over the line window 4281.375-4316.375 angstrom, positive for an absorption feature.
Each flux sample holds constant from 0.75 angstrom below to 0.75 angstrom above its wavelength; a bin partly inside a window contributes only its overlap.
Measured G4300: 3.5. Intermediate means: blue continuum 3.73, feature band 3.3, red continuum 3.58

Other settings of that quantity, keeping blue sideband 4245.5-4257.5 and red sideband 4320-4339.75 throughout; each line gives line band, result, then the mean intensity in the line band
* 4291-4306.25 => 1.11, 3.18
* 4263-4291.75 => -1.96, 3.77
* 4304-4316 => 1.01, 3.08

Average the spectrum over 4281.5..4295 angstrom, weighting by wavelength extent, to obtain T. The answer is 3.63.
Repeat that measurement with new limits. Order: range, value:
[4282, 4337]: 3.39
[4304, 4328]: 3.44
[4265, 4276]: 3.78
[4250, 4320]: 3.56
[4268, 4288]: 3.72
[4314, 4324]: 3.84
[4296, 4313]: 2.98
